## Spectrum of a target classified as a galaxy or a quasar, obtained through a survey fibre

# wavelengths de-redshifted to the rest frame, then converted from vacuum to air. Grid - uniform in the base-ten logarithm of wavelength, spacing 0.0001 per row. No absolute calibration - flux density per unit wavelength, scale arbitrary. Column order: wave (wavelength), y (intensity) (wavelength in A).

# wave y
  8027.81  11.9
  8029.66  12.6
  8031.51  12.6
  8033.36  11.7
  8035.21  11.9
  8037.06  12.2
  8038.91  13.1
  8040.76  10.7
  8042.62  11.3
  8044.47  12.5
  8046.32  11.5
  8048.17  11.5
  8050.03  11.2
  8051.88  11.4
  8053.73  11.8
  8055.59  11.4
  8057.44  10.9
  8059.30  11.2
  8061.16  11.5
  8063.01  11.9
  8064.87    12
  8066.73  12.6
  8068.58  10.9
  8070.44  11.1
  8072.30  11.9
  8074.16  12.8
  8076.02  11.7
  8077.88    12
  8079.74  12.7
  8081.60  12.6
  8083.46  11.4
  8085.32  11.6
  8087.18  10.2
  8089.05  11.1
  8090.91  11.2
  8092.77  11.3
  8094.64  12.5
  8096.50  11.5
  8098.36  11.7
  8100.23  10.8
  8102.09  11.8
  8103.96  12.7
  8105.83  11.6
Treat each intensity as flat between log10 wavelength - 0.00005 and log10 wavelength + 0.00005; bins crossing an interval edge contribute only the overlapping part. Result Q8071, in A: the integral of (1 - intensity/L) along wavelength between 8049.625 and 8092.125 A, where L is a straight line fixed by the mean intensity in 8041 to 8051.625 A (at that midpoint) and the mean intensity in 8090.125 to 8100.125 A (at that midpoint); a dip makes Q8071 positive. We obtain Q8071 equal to -0.2 A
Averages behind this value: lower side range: 11.5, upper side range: 11.6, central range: 11.6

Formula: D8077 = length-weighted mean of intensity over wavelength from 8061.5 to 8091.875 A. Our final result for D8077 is 11.7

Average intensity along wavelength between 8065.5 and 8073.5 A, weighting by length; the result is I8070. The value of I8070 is 11.7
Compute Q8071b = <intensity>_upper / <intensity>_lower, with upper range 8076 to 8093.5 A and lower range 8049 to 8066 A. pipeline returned 1.01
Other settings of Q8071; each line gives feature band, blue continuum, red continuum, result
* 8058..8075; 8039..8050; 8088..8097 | -0.3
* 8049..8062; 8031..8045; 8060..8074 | 0.5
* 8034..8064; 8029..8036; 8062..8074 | 1.0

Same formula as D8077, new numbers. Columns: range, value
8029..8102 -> 11.7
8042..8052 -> 11.6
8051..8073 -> 11.5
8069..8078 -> 11.8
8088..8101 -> 11.4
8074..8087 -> 12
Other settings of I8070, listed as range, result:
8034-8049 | 11.8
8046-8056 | 11.5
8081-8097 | 11.5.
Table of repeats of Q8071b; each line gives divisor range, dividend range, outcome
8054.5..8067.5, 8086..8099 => 0.98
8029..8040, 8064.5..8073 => 0.95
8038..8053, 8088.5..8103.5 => 0.99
